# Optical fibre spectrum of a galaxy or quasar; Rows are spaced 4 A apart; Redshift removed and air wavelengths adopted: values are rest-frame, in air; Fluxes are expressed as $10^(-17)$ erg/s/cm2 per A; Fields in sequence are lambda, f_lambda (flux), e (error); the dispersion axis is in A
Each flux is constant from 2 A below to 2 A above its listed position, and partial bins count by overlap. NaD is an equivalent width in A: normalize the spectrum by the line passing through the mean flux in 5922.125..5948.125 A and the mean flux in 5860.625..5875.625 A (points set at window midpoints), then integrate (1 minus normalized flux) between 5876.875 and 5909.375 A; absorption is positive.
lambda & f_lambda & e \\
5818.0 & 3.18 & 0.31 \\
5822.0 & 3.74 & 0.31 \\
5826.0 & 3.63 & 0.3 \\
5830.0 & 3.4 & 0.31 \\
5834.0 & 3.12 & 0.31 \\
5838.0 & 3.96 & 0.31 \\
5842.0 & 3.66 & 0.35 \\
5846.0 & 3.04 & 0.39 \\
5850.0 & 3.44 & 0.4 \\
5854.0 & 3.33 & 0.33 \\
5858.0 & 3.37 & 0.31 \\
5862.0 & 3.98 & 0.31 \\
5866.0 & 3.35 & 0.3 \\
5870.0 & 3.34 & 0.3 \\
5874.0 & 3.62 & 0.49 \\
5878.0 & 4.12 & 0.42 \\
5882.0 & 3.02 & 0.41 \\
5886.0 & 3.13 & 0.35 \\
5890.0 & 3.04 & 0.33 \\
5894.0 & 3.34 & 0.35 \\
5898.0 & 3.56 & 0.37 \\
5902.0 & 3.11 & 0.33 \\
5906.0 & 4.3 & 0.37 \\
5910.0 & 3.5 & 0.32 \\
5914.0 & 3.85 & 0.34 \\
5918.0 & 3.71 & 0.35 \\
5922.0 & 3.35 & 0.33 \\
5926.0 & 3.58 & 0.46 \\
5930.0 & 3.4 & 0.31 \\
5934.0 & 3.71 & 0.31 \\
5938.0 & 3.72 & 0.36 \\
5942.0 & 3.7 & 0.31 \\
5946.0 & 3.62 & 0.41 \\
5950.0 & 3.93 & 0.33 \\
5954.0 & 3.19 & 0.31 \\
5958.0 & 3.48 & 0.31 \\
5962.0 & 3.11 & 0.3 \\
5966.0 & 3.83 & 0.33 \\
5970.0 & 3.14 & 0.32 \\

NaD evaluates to 1.2 A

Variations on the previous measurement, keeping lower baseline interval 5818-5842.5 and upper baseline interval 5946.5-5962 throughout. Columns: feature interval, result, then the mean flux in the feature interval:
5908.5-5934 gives -0.5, 3.58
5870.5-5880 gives -0.7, 3.79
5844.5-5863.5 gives 0.6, 3.43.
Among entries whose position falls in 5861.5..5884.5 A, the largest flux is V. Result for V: 4.12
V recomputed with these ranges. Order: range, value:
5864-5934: 4.3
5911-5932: 3.85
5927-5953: 3.93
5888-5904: 3.56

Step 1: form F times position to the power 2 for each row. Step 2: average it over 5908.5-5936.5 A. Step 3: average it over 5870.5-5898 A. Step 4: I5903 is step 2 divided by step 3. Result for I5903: 1.1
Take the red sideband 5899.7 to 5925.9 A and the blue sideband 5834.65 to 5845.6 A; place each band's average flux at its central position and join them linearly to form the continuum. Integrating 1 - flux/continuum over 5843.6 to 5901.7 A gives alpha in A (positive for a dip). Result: 3.6 A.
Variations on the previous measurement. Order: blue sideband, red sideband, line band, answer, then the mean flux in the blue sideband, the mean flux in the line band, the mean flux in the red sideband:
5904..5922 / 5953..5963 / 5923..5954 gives -1.1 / 3.79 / 3.62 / 3.28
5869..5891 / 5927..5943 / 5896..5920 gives -1.1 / 3.4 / 3.67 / 3.62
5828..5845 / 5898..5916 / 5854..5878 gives 0.1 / 3.51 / 3.56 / 3.68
